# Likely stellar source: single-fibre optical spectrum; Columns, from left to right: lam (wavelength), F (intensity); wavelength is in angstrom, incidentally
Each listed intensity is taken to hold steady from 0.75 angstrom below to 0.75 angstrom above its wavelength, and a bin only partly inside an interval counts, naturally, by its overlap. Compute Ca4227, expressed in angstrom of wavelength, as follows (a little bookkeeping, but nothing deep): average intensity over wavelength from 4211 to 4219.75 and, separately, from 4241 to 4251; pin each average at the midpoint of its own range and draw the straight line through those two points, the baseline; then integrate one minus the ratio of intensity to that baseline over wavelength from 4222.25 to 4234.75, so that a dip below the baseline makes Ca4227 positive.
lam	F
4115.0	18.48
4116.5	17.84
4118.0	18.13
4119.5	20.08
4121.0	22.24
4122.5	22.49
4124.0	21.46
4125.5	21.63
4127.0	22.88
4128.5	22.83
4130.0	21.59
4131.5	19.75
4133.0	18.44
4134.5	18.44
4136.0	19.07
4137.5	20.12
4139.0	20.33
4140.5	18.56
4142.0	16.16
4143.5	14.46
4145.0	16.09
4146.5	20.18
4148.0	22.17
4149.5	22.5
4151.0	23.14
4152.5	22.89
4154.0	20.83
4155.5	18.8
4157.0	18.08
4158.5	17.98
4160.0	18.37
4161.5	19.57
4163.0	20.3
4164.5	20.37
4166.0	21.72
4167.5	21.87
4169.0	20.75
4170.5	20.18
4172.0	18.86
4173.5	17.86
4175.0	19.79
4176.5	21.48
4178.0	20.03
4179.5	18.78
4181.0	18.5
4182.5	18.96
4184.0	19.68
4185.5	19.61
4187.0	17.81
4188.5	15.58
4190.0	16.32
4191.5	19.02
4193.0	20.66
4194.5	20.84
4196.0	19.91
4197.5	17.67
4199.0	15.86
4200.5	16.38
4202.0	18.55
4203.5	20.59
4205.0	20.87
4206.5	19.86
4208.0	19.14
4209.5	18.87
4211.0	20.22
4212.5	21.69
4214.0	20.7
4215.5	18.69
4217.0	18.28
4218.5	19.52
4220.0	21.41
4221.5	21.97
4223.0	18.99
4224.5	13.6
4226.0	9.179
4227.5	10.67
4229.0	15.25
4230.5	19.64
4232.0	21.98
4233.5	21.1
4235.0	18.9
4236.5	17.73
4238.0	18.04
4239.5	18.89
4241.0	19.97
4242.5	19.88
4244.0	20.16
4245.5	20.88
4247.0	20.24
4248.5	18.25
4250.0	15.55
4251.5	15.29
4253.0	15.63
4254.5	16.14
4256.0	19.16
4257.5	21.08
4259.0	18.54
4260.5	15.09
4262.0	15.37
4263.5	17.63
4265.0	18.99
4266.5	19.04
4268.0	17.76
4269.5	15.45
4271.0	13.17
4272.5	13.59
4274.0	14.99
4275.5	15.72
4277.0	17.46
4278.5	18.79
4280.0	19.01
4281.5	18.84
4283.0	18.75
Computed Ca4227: 2.01 angstrom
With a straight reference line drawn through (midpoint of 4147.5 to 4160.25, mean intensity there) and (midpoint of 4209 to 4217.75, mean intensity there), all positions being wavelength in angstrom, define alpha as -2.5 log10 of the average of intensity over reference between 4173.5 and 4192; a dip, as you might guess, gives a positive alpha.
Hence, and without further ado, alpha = 0.08 mag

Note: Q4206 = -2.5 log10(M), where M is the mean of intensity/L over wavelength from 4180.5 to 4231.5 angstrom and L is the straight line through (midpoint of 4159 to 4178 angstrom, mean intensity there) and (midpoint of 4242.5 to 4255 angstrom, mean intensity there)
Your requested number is 0.04 mag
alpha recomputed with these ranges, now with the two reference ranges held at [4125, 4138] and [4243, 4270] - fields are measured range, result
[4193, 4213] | -0.02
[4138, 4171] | 0.01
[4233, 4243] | -0.05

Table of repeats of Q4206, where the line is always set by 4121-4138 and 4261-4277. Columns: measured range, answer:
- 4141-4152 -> 0.053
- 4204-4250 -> -0.070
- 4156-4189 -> 0.002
